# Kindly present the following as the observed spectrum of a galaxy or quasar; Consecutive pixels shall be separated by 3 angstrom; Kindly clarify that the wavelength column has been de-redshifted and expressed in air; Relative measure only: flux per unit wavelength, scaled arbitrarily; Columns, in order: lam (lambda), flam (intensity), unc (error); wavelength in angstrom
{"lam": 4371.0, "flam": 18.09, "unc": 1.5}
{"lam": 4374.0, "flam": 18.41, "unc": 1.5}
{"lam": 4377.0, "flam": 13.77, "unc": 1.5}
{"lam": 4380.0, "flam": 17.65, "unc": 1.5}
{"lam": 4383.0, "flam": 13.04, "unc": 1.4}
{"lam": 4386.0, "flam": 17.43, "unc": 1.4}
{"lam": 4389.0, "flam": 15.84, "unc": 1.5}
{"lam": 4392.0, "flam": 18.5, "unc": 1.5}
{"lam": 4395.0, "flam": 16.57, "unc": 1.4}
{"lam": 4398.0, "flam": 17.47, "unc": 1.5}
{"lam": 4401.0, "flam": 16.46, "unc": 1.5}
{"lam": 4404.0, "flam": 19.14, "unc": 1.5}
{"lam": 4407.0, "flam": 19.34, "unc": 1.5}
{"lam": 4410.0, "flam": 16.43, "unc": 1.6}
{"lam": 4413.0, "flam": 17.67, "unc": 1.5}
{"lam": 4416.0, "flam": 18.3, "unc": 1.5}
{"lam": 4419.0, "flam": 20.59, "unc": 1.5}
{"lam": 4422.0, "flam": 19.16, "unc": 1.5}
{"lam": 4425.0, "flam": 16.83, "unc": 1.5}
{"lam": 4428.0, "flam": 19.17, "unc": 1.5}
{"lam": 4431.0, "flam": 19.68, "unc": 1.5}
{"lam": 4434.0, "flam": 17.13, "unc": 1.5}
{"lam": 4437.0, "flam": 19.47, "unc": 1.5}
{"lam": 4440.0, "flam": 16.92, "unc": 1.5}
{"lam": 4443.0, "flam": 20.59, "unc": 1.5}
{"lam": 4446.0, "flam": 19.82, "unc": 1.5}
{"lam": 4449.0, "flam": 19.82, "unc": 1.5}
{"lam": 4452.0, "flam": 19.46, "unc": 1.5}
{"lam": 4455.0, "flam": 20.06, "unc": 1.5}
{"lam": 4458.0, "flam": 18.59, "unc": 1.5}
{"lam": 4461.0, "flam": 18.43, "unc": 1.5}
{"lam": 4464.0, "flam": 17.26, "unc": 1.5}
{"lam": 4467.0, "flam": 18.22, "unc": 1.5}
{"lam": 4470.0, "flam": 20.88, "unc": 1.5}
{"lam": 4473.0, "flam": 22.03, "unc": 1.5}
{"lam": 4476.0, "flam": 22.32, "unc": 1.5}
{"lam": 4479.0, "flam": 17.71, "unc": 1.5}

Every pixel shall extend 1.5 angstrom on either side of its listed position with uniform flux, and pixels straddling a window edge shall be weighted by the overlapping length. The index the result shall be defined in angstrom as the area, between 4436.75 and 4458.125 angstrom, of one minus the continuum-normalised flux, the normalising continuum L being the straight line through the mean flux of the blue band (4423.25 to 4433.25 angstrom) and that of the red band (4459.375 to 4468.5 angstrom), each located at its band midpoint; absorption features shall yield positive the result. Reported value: -1.38 angstrom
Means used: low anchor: 18.5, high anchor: 18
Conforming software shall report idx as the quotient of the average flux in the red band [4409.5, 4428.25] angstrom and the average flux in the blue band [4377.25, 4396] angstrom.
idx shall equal 1.1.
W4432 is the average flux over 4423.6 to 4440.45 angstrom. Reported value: 18.3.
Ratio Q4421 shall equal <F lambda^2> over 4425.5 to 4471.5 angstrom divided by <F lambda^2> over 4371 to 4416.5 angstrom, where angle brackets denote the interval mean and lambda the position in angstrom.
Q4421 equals 1.1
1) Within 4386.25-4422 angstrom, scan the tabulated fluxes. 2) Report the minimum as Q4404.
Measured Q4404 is 15.84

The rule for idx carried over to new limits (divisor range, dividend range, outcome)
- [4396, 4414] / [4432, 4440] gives 1.02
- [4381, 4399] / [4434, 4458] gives 1.17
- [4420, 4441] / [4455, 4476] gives 1.06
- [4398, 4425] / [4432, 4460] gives 1.05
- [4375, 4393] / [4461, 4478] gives 1.24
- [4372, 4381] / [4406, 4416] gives 1.07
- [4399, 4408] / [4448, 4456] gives 1.09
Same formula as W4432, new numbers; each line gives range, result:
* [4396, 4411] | 17.8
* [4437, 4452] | 19.3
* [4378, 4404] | 16.7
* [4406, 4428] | 18.4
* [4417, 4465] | 18.9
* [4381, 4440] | 17.8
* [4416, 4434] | 18.9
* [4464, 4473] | 19.6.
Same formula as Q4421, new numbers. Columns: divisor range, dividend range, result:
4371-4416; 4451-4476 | 1.18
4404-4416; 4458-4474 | 1.09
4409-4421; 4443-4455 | 1.10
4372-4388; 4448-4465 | 1.22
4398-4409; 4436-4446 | 1.07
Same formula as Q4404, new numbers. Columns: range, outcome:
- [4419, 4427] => 16.83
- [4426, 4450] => 16.92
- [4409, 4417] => 16.43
